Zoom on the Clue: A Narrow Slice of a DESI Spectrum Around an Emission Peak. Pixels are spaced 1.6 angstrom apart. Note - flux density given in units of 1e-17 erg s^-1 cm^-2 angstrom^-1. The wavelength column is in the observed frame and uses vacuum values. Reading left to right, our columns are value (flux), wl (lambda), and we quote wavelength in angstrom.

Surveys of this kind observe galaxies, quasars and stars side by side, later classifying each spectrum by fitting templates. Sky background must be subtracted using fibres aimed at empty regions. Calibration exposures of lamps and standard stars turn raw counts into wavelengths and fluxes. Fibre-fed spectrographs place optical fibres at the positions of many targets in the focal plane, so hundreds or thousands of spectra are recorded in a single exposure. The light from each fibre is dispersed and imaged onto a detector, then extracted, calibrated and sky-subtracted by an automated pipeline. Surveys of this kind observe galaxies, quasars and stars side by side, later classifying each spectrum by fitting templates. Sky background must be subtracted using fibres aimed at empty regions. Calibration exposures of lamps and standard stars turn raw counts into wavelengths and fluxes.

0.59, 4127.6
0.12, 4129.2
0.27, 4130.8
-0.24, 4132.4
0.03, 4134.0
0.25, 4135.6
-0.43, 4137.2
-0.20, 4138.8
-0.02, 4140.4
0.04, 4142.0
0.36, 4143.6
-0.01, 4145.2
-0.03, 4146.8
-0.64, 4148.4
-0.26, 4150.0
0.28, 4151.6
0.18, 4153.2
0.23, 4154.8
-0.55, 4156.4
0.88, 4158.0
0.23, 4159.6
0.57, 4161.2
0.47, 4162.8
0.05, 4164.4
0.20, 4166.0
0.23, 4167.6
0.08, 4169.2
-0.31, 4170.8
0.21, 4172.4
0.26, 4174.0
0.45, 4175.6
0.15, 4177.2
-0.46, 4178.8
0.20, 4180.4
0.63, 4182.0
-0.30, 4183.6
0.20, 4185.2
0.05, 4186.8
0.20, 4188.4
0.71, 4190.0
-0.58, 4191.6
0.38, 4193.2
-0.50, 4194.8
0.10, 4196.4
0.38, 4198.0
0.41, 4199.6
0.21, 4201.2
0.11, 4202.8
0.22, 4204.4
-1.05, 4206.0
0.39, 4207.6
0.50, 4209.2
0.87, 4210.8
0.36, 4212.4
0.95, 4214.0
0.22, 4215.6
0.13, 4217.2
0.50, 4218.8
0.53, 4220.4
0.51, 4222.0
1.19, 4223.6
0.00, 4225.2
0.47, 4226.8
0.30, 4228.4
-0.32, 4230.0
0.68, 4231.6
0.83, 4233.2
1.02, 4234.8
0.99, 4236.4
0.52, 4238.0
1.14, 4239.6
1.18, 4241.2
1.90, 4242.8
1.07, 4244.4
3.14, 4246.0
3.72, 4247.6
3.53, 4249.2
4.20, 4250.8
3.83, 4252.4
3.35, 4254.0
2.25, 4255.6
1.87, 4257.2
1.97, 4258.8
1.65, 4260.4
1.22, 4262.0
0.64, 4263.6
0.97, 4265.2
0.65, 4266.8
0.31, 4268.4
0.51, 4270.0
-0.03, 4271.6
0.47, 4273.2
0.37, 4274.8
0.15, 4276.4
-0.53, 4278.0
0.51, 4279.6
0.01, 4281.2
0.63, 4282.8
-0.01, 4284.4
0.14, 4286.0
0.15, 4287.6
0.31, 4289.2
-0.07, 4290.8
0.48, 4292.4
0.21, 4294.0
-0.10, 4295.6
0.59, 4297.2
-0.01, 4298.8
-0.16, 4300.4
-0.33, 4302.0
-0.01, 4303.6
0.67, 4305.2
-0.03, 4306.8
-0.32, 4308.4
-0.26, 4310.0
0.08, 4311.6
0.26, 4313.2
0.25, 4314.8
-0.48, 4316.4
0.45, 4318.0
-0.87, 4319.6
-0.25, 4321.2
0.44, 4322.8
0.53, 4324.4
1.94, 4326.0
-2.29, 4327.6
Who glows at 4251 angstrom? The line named Lyman alpha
